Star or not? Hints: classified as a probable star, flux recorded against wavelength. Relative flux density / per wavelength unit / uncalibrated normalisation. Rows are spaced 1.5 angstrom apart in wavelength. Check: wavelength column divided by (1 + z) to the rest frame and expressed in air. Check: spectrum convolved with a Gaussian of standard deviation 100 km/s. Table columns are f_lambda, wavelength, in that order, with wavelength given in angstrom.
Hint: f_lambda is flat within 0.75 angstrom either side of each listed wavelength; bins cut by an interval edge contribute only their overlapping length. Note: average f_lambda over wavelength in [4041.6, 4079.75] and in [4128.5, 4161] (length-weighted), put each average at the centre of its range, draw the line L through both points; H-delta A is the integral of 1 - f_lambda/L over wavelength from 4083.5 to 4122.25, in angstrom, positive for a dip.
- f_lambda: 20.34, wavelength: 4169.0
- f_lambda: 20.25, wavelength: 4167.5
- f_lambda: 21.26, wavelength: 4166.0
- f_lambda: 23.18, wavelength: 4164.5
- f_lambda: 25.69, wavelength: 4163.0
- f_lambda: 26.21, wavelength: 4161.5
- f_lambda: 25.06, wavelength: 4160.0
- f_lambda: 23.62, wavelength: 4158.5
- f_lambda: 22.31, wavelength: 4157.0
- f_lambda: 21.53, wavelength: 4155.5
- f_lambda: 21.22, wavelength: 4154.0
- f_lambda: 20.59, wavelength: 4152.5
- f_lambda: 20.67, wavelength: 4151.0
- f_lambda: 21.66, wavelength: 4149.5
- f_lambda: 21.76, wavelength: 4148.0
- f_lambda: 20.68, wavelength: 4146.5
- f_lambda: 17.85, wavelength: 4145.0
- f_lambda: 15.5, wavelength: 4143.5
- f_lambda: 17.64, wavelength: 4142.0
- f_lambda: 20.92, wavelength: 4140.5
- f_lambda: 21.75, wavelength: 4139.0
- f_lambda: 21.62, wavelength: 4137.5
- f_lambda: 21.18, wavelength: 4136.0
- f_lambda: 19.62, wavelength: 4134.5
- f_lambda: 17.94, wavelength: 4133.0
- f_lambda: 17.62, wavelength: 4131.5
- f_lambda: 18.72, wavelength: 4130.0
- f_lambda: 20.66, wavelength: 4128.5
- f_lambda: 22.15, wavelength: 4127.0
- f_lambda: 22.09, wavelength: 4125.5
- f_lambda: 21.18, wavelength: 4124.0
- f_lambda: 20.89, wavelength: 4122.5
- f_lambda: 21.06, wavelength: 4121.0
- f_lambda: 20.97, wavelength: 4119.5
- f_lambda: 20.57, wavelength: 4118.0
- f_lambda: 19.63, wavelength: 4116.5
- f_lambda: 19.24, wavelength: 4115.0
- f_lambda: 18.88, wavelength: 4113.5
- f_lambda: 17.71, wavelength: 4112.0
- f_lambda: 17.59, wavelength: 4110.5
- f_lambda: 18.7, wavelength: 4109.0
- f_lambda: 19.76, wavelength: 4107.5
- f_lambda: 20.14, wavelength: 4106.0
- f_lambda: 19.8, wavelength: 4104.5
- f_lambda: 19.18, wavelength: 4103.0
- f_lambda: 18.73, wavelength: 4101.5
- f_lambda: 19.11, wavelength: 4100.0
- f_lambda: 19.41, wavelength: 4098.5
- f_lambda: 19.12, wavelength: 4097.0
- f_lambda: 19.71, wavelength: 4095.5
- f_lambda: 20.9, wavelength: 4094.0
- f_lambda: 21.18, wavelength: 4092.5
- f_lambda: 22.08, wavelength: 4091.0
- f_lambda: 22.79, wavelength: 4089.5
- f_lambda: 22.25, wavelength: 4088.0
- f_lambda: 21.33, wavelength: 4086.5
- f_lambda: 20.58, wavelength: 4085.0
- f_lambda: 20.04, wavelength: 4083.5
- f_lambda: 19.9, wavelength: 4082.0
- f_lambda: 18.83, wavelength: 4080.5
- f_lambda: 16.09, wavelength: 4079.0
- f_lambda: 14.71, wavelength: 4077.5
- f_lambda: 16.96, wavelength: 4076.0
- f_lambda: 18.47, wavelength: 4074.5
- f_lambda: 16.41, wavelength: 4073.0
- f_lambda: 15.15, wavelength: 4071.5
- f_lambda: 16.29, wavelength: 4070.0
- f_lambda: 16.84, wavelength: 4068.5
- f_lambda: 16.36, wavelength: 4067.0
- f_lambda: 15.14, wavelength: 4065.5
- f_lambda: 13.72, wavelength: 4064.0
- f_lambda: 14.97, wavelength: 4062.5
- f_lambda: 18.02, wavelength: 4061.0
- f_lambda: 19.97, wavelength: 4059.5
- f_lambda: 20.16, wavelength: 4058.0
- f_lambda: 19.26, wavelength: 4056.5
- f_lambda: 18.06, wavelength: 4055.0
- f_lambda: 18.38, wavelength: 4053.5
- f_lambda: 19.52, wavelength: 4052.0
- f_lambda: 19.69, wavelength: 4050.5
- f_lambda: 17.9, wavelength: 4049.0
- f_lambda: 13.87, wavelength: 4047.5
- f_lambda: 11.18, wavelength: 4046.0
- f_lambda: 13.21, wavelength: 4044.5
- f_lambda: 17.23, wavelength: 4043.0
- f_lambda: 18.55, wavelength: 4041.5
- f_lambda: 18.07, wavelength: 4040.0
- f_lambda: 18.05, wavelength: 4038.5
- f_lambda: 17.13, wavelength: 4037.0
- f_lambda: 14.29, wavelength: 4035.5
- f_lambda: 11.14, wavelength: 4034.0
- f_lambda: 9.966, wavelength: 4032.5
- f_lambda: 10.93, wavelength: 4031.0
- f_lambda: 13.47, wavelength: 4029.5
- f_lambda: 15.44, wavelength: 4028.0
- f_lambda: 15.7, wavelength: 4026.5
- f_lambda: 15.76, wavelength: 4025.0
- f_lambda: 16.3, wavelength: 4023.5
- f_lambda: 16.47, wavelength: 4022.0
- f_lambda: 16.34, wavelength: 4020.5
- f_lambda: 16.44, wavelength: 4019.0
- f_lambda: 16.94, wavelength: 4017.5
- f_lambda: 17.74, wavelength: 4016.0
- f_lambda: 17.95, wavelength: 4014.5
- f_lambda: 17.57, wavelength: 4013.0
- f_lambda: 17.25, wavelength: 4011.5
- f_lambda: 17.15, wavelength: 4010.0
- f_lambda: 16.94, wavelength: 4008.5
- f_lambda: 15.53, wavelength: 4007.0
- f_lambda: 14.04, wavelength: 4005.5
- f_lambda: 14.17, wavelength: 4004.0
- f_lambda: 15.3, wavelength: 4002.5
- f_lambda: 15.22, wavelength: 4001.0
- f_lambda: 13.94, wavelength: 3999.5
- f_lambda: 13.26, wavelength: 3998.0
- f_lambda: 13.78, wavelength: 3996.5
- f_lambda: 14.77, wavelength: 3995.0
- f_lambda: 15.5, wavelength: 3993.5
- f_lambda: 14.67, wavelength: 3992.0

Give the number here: -3.0 angstrom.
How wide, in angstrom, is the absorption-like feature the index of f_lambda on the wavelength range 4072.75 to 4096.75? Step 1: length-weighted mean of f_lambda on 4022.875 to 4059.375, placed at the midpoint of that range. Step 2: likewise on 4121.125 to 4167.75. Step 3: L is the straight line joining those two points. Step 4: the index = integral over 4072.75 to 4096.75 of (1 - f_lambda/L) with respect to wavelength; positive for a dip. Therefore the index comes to -1.8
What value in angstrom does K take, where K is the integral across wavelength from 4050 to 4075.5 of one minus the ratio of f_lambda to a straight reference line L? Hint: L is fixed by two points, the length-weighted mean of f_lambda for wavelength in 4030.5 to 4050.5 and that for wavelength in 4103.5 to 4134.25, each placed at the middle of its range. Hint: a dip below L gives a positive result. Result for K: -1.8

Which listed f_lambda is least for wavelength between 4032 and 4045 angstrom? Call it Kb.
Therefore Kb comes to 9.966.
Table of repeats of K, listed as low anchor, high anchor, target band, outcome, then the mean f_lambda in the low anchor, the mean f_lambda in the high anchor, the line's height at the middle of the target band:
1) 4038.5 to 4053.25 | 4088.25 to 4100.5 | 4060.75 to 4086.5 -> 2.6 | 16.7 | 20.6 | 19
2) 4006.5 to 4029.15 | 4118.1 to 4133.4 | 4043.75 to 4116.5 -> 2.0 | 16.6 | 20.4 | 18.8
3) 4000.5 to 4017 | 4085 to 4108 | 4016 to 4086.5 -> 6.7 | 16.3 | 20.4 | 18.3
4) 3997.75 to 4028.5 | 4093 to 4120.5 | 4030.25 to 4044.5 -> 1.7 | 16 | 19.4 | 16.9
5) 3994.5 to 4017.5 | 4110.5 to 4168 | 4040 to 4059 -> 0.1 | 15.7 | 20.8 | 17.4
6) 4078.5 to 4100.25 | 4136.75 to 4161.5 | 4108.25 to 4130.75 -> 0.7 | 20.3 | 21.1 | 20.7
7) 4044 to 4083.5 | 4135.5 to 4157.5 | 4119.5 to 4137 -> -0.6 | 17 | 20.4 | 19.7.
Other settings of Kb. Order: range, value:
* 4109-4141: 17.59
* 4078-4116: 16.09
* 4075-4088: 14.71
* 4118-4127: 20.57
